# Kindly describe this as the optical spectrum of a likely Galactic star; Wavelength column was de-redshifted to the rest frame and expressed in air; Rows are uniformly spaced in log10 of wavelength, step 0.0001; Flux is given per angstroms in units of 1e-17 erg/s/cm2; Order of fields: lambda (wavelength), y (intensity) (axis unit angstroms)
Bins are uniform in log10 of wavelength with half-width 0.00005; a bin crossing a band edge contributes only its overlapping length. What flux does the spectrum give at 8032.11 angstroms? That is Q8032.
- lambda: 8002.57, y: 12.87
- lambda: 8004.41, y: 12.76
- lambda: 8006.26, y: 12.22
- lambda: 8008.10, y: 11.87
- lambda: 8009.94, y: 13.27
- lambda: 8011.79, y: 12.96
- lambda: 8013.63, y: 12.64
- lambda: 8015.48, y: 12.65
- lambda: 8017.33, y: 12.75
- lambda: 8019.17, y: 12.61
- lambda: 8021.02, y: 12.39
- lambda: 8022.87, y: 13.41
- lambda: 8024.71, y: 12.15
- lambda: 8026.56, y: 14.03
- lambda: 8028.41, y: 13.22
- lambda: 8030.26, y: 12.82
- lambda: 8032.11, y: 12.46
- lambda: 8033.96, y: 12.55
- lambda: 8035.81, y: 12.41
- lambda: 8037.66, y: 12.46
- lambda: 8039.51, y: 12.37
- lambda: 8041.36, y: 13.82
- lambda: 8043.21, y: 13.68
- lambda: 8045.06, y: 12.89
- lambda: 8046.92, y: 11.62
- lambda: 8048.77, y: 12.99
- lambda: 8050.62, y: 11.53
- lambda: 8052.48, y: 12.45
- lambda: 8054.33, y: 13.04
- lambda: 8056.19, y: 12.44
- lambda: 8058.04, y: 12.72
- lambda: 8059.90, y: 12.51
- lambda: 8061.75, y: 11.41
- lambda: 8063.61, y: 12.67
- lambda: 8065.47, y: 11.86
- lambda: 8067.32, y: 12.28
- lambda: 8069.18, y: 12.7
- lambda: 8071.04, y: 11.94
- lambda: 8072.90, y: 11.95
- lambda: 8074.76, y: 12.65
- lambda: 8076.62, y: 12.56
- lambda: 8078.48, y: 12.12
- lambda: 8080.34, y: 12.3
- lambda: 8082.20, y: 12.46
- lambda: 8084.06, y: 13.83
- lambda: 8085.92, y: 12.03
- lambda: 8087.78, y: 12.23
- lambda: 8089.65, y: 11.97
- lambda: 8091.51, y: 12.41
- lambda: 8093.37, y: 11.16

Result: 12.46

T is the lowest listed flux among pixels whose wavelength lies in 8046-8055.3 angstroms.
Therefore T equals 11.53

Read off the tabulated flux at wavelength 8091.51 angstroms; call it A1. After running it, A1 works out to 12.41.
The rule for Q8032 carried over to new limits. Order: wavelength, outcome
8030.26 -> 12.82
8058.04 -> 12.72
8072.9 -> 11.95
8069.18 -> 12.7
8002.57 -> 12.87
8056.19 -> 12.44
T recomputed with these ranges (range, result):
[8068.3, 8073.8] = 11.94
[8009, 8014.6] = 12.64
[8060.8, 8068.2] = 11.41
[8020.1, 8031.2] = 12.15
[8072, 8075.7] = 11.95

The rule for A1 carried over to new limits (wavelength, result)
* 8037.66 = 12.46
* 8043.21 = 13.68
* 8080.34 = 12.3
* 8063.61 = 12.67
